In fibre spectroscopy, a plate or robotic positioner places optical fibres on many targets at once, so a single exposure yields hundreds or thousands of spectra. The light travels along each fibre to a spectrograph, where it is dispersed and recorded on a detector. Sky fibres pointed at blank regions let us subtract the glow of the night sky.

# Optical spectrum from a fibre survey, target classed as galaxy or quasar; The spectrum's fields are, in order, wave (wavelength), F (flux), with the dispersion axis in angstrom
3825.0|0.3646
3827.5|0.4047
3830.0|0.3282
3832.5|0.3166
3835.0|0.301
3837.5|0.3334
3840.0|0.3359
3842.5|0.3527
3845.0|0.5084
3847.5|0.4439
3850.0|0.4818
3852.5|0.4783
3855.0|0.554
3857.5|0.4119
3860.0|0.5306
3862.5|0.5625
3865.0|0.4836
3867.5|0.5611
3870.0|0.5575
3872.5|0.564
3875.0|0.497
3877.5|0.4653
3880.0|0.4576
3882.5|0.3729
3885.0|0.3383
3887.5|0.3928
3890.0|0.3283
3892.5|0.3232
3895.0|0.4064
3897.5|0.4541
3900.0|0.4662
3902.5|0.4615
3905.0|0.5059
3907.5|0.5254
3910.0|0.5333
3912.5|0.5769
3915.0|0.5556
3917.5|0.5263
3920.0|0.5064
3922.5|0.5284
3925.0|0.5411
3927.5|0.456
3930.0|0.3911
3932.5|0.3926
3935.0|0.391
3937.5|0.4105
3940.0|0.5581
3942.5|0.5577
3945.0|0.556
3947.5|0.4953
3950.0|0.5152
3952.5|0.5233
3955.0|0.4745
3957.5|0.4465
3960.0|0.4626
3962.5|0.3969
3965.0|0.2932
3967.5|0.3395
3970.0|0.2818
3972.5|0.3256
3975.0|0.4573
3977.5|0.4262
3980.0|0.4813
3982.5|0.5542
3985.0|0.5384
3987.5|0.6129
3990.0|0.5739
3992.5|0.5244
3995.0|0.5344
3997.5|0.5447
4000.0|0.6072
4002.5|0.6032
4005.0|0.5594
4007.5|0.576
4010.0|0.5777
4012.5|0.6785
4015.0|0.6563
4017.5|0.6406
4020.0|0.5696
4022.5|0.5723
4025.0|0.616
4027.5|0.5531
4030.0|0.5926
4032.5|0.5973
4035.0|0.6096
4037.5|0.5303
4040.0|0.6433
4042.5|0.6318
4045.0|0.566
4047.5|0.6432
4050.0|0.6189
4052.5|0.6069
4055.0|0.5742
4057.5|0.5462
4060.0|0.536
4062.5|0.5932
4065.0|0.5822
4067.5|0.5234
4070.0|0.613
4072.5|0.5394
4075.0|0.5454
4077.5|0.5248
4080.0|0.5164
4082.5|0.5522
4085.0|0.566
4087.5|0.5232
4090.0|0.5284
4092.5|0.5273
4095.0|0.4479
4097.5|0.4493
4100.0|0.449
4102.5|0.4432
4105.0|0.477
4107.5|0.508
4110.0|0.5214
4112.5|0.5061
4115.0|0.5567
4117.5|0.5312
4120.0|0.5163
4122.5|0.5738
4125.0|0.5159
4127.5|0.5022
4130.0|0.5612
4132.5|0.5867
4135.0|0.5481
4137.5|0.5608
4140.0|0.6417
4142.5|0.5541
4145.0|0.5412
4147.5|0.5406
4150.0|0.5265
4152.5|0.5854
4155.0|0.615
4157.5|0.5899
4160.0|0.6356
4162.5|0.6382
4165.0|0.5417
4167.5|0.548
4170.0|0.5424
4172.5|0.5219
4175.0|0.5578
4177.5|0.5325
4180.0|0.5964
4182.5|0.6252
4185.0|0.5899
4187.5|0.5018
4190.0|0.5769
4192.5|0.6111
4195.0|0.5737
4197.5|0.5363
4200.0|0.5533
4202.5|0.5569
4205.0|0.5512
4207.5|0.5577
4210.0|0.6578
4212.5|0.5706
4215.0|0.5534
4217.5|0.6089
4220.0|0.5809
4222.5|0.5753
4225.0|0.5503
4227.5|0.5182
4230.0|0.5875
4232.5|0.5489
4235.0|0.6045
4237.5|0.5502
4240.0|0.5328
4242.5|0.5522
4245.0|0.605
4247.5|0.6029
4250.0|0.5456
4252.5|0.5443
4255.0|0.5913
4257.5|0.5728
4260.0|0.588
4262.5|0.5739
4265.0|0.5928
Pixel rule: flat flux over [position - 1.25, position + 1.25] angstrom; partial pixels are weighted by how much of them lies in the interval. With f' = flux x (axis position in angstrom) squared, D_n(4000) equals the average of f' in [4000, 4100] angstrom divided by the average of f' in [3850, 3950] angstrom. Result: 1.28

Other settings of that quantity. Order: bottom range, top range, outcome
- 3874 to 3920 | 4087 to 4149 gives 1.28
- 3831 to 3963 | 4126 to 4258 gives 1.42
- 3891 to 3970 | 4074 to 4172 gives 1.27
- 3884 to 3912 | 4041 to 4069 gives 1.45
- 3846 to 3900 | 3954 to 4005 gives 1.09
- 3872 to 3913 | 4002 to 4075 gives 1.42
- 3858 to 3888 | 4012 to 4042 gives 1.35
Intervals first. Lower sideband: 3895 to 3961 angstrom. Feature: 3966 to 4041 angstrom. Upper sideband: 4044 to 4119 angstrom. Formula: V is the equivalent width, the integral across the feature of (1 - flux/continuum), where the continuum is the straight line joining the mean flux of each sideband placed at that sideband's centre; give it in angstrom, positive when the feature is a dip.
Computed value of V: -4.4 angstrom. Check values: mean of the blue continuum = 0.491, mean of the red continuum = 0.537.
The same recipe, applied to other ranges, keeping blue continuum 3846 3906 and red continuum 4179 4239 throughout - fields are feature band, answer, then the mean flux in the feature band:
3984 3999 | -1.7 angstrom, 0.556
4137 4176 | -1.2 angstrom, 0.572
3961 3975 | 4.3 angstrom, 0.341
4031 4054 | -3.9 angstrom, 0.605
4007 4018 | -2.6 angstrom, 0.628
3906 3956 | -2.1 angstrom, 0.501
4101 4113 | 1.1 angstrom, 0.489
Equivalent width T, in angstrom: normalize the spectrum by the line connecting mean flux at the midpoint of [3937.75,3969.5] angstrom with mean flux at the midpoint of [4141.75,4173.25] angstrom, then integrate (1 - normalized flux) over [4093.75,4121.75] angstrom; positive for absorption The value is 2.6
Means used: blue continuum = 0.462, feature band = 0.493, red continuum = 0.569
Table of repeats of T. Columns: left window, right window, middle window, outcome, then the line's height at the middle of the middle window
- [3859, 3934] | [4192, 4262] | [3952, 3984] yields 4.96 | 0.496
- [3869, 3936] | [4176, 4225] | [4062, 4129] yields 1.46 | 0.535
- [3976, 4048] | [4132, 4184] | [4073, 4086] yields 0.80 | 0.576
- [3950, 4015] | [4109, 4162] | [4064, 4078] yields -0.58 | 0.534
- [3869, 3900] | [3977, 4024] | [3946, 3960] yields 0.67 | 0.514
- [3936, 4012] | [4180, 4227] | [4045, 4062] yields -2.08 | 0.522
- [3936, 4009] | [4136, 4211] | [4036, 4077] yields -4.35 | 0.525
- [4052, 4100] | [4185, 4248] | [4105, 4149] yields 0.52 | 0.549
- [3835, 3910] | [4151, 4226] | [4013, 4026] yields -2.70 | 0.509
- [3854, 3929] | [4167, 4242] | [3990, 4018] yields -4.24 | 0.511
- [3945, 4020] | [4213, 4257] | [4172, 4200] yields -0.50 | 0.556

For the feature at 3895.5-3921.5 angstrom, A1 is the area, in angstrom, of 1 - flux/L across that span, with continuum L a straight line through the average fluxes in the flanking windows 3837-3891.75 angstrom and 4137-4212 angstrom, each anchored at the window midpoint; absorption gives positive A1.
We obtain -1.98 angstrom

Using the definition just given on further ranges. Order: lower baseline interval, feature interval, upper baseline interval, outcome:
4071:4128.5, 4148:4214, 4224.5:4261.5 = -3.4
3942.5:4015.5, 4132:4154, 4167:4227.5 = -0.5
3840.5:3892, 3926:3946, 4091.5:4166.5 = 0.8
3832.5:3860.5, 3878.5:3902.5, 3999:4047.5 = 3.6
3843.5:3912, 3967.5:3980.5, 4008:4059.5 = 3.9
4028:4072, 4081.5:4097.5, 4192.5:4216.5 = 1.8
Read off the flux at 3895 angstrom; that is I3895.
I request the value 0.4064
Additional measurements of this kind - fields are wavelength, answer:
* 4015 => 0.6563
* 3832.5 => 0.3166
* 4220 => 0.5809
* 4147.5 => 0.5406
